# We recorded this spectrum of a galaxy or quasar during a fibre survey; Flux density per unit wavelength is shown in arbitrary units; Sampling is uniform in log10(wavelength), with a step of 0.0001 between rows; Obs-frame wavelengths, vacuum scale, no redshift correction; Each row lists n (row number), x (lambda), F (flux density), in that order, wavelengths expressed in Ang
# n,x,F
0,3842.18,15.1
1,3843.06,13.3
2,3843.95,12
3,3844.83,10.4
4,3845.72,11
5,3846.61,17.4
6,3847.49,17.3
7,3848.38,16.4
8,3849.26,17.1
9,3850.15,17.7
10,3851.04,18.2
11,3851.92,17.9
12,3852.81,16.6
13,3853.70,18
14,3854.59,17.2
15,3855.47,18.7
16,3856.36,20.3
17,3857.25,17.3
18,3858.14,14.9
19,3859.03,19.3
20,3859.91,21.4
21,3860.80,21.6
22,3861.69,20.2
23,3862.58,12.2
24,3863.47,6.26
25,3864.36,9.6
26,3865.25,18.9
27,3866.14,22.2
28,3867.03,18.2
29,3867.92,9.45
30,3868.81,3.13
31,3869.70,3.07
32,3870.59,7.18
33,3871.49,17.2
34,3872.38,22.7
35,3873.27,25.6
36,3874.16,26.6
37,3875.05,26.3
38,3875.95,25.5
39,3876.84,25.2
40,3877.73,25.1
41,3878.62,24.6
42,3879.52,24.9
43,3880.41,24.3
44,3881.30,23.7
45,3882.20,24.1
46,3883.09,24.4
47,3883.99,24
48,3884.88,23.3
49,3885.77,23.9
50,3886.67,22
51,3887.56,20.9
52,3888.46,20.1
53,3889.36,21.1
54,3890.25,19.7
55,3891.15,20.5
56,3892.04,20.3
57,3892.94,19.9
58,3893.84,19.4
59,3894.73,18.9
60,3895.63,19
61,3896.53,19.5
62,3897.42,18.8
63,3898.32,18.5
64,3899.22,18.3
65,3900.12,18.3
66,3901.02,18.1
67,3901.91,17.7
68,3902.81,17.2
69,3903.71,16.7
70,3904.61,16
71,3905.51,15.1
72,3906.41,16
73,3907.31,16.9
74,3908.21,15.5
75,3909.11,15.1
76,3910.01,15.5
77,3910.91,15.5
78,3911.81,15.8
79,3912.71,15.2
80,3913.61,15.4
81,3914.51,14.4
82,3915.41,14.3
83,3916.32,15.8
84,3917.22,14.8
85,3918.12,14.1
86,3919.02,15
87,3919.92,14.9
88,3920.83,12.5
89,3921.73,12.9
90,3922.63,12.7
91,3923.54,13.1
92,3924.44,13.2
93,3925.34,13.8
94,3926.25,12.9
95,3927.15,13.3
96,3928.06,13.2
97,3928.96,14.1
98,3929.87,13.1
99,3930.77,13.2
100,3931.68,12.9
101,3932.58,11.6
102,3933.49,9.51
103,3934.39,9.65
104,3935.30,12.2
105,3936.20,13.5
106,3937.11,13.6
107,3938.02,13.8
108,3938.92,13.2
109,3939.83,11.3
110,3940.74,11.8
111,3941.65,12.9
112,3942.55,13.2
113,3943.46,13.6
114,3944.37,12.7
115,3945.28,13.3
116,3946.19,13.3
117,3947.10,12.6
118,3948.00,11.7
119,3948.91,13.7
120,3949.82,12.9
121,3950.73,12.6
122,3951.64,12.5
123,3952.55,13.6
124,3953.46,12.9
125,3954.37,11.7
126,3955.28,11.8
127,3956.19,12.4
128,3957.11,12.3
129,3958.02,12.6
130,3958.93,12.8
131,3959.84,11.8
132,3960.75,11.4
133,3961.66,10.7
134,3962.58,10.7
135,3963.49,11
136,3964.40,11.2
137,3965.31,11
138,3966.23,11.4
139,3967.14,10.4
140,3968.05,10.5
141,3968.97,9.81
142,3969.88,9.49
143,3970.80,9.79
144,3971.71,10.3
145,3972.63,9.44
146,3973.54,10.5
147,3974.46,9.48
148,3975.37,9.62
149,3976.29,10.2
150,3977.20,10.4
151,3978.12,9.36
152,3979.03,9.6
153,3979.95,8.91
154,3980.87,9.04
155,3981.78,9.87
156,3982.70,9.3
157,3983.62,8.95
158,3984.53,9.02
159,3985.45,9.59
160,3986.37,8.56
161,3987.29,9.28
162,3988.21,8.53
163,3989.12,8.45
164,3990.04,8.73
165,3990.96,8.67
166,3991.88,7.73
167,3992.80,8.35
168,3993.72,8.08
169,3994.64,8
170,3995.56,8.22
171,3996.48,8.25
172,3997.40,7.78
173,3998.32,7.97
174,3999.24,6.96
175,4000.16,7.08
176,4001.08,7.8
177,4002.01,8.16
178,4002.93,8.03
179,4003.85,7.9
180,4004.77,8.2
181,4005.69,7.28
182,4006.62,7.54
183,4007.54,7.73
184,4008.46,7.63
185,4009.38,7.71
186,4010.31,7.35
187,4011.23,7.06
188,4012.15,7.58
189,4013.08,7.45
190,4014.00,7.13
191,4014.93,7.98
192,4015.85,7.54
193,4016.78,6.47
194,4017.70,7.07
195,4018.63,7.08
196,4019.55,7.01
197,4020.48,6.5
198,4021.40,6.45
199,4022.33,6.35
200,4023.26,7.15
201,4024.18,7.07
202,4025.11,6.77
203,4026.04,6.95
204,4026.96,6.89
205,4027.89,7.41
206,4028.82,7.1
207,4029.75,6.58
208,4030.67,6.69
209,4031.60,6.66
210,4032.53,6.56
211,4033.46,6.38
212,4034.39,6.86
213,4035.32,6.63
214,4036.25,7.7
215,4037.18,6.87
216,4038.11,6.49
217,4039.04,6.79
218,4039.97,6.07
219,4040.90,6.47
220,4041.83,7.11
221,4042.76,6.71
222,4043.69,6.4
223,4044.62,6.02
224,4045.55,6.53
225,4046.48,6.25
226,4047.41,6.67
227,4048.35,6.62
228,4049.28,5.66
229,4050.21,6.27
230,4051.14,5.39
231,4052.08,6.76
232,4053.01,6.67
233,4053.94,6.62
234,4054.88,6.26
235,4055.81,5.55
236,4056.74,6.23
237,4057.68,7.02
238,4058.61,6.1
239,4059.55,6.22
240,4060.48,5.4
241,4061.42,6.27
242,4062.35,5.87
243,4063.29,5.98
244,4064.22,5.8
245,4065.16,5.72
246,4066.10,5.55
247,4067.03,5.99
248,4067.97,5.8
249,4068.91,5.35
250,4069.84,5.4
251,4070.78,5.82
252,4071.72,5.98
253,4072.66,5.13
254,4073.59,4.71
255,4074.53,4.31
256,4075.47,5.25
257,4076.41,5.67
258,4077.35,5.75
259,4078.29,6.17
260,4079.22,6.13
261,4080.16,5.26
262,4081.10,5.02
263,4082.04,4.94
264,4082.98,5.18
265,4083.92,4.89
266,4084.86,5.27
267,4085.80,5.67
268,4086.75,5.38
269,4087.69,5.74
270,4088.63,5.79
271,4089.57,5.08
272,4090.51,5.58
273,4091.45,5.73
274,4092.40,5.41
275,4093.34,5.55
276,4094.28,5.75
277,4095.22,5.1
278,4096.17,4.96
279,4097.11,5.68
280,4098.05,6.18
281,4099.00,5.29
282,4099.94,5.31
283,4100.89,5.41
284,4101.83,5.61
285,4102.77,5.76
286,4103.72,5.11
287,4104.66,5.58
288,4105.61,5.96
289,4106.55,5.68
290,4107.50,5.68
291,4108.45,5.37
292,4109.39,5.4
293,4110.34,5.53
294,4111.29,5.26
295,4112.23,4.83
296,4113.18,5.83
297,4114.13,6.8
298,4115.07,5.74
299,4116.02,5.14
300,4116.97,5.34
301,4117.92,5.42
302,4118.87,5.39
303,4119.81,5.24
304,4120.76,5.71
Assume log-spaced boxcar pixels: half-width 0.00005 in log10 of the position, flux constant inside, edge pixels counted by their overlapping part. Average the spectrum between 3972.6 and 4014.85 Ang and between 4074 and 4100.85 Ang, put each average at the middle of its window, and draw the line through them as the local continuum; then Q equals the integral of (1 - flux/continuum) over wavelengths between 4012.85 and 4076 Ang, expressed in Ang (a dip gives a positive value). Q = 3.9 Ang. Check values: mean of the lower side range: 8.43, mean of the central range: 6.38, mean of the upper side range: 5.43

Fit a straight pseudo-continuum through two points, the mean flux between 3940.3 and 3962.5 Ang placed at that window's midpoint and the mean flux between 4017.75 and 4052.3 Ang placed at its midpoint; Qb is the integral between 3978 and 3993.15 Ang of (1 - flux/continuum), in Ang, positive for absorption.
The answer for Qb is 1.77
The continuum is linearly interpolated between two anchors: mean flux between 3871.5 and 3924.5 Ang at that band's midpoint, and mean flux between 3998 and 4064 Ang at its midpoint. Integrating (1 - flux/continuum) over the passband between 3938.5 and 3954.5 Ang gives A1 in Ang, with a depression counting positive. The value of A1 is 1.9 Ang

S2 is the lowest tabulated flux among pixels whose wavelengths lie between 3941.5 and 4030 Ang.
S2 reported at 6.35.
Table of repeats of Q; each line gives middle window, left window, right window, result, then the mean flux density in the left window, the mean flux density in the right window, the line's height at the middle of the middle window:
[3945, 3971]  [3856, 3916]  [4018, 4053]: 2.1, 18.5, 6.65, 12.8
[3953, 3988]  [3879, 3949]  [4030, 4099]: 5.4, 16.2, 5.93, 12.3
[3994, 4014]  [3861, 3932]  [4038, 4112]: 5.2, 17.4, 5.76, 10.4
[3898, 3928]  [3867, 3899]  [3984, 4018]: 3.4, 20.3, 7.92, 17.2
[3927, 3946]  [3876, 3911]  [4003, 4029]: 3.5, 20.1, 7.24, 15.6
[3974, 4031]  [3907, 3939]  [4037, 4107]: 9.4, 13.8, 5.8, 9.52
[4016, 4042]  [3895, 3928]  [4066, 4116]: 6.3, 15.6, 5.49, 8.98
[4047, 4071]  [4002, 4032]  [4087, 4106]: 1.1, 7.21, 5.53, 6.32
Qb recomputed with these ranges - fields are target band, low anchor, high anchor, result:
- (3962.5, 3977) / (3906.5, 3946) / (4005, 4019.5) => 0.2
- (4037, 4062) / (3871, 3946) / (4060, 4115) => 5.2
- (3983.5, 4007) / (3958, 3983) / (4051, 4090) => 2.6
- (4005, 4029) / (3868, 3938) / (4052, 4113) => 6.5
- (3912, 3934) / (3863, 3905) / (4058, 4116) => 4.1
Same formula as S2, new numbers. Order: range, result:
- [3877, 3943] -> 9.51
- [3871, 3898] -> 17.2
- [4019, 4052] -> 5.39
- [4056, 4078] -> 4.31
